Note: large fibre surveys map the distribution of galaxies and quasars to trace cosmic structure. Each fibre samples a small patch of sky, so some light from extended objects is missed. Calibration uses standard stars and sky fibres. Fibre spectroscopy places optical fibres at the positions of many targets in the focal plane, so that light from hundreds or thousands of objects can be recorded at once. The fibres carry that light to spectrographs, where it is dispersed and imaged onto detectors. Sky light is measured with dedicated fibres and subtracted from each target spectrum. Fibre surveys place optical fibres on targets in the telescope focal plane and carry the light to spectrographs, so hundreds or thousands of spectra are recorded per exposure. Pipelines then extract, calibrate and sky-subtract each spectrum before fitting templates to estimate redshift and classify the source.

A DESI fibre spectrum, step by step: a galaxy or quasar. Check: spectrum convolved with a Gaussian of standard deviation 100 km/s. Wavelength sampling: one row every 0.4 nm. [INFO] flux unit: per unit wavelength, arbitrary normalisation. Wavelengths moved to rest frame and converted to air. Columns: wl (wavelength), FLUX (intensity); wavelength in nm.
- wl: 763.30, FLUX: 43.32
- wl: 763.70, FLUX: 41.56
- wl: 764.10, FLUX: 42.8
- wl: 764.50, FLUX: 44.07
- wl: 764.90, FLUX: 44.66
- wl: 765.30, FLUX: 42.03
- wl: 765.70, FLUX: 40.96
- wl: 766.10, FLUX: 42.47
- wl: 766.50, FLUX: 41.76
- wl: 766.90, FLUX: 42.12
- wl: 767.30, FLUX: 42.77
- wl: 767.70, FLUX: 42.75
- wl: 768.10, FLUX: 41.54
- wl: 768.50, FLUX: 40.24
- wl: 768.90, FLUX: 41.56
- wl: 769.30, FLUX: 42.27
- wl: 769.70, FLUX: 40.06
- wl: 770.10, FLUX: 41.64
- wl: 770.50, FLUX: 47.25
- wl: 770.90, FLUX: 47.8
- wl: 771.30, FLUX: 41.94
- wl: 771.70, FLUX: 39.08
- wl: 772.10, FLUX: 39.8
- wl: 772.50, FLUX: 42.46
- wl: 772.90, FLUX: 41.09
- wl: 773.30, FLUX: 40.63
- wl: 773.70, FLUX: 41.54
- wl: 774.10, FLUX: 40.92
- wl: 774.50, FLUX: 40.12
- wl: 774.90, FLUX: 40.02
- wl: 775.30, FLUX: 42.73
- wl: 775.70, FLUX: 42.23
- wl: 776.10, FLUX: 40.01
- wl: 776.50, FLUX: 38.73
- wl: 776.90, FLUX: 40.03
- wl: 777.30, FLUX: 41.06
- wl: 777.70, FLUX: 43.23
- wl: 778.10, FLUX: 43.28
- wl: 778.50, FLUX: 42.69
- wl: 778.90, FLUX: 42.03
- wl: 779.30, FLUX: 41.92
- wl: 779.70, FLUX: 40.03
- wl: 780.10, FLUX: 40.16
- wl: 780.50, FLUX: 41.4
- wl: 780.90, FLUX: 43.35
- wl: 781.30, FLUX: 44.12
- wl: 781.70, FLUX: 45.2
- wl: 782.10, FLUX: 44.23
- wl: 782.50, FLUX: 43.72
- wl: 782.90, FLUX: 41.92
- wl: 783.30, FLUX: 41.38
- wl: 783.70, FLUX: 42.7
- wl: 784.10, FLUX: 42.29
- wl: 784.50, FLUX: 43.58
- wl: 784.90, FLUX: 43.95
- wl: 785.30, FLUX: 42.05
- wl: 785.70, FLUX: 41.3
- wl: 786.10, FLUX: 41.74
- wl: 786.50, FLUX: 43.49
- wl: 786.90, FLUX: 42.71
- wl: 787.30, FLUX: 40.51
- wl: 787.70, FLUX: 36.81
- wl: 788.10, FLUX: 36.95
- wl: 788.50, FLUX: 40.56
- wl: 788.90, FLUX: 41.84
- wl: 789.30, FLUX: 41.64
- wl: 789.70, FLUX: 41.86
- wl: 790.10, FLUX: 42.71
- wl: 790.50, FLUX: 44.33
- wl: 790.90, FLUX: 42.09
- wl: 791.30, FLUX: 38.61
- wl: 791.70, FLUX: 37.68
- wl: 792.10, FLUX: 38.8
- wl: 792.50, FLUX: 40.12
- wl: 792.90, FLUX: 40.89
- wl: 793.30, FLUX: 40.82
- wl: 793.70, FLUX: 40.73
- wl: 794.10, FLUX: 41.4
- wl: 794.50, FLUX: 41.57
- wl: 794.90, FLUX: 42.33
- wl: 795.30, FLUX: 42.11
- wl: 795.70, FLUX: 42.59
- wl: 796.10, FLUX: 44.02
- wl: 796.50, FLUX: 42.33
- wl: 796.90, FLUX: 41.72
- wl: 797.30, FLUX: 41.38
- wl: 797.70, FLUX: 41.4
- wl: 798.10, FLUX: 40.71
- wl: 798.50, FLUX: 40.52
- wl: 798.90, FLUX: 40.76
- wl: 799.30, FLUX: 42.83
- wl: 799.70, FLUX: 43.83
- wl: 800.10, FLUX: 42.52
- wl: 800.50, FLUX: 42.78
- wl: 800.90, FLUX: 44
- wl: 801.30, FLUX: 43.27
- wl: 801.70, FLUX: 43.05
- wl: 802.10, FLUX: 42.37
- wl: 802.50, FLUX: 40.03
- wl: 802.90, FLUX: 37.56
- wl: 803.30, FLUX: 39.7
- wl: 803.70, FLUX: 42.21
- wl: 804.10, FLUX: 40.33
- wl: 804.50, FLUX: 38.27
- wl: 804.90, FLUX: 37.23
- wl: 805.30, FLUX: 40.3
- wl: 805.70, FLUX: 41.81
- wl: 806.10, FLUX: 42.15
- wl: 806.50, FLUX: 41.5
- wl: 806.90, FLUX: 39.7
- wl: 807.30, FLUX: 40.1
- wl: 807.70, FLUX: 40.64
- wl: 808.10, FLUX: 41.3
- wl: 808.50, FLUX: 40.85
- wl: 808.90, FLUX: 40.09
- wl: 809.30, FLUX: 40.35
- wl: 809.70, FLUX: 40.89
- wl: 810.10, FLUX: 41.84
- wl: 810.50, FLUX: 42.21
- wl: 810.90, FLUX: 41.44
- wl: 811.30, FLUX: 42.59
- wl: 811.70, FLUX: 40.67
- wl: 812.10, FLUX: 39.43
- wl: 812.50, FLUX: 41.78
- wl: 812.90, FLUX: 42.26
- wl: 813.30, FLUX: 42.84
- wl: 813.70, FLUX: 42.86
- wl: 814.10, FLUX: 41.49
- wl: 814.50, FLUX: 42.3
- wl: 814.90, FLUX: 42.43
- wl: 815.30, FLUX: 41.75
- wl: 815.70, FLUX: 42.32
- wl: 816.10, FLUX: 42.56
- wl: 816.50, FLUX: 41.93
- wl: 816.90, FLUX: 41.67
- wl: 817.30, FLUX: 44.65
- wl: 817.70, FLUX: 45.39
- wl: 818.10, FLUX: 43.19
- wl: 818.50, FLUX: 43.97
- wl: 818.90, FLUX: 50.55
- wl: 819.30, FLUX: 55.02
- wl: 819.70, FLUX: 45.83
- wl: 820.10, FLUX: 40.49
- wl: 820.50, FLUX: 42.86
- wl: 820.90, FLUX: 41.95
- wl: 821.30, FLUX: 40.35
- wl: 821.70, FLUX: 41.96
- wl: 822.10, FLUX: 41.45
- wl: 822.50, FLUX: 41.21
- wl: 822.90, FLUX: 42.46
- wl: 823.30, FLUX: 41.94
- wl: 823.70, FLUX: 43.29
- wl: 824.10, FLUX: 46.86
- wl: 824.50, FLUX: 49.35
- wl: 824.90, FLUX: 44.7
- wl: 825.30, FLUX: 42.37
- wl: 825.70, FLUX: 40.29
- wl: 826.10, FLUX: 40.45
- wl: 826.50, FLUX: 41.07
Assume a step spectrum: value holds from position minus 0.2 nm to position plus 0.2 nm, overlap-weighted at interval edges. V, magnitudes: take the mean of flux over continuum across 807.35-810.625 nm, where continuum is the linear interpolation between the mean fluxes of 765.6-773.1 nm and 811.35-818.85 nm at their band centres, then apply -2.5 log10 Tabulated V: 0.04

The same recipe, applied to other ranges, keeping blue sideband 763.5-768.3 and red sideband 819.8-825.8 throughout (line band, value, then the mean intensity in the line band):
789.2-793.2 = 0.05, 40.9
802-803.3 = 0.08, 39.8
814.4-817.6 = 0.01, 42.5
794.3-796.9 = 0.01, 42.4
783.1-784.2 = 0.01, 42.1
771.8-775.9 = 0.04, 41.1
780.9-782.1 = -0.05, 44.4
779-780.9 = 0.04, 41.2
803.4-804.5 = 0.06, 40.6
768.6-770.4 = 0.02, 41.6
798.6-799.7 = 0.02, 42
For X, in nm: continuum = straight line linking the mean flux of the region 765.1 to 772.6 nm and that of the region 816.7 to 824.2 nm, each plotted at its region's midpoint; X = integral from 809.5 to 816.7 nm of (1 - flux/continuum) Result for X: 0.296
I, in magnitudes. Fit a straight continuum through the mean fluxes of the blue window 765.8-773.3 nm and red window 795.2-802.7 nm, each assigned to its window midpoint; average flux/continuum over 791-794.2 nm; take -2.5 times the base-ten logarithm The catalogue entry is 0.06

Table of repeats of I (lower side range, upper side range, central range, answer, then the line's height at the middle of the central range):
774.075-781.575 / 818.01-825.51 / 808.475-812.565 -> 0.06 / 43.5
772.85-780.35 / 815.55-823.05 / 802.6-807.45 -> 0.07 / 42.9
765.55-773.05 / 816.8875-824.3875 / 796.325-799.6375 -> 0.04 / 43.2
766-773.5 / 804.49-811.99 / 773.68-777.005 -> 0.03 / 41.9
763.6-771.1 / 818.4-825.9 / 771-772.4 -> 0.05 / 42.8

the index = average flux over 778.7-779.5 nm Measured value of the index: 42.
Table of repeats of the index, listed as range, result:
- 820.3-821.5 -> 41.7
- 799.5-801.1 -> 43.3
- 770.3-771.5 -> 45.7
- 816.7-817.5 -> 43.2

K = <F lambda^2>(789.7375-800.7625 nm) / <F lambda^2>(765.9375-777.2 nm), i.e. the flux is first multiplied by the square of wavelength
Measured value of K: 1.06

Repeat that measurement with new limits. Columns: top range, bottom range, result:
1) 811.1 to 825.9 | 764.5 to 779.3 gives 1.16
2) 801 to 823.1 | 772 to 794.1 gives 1.09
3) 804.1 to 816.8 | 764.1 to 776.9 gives 1.09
